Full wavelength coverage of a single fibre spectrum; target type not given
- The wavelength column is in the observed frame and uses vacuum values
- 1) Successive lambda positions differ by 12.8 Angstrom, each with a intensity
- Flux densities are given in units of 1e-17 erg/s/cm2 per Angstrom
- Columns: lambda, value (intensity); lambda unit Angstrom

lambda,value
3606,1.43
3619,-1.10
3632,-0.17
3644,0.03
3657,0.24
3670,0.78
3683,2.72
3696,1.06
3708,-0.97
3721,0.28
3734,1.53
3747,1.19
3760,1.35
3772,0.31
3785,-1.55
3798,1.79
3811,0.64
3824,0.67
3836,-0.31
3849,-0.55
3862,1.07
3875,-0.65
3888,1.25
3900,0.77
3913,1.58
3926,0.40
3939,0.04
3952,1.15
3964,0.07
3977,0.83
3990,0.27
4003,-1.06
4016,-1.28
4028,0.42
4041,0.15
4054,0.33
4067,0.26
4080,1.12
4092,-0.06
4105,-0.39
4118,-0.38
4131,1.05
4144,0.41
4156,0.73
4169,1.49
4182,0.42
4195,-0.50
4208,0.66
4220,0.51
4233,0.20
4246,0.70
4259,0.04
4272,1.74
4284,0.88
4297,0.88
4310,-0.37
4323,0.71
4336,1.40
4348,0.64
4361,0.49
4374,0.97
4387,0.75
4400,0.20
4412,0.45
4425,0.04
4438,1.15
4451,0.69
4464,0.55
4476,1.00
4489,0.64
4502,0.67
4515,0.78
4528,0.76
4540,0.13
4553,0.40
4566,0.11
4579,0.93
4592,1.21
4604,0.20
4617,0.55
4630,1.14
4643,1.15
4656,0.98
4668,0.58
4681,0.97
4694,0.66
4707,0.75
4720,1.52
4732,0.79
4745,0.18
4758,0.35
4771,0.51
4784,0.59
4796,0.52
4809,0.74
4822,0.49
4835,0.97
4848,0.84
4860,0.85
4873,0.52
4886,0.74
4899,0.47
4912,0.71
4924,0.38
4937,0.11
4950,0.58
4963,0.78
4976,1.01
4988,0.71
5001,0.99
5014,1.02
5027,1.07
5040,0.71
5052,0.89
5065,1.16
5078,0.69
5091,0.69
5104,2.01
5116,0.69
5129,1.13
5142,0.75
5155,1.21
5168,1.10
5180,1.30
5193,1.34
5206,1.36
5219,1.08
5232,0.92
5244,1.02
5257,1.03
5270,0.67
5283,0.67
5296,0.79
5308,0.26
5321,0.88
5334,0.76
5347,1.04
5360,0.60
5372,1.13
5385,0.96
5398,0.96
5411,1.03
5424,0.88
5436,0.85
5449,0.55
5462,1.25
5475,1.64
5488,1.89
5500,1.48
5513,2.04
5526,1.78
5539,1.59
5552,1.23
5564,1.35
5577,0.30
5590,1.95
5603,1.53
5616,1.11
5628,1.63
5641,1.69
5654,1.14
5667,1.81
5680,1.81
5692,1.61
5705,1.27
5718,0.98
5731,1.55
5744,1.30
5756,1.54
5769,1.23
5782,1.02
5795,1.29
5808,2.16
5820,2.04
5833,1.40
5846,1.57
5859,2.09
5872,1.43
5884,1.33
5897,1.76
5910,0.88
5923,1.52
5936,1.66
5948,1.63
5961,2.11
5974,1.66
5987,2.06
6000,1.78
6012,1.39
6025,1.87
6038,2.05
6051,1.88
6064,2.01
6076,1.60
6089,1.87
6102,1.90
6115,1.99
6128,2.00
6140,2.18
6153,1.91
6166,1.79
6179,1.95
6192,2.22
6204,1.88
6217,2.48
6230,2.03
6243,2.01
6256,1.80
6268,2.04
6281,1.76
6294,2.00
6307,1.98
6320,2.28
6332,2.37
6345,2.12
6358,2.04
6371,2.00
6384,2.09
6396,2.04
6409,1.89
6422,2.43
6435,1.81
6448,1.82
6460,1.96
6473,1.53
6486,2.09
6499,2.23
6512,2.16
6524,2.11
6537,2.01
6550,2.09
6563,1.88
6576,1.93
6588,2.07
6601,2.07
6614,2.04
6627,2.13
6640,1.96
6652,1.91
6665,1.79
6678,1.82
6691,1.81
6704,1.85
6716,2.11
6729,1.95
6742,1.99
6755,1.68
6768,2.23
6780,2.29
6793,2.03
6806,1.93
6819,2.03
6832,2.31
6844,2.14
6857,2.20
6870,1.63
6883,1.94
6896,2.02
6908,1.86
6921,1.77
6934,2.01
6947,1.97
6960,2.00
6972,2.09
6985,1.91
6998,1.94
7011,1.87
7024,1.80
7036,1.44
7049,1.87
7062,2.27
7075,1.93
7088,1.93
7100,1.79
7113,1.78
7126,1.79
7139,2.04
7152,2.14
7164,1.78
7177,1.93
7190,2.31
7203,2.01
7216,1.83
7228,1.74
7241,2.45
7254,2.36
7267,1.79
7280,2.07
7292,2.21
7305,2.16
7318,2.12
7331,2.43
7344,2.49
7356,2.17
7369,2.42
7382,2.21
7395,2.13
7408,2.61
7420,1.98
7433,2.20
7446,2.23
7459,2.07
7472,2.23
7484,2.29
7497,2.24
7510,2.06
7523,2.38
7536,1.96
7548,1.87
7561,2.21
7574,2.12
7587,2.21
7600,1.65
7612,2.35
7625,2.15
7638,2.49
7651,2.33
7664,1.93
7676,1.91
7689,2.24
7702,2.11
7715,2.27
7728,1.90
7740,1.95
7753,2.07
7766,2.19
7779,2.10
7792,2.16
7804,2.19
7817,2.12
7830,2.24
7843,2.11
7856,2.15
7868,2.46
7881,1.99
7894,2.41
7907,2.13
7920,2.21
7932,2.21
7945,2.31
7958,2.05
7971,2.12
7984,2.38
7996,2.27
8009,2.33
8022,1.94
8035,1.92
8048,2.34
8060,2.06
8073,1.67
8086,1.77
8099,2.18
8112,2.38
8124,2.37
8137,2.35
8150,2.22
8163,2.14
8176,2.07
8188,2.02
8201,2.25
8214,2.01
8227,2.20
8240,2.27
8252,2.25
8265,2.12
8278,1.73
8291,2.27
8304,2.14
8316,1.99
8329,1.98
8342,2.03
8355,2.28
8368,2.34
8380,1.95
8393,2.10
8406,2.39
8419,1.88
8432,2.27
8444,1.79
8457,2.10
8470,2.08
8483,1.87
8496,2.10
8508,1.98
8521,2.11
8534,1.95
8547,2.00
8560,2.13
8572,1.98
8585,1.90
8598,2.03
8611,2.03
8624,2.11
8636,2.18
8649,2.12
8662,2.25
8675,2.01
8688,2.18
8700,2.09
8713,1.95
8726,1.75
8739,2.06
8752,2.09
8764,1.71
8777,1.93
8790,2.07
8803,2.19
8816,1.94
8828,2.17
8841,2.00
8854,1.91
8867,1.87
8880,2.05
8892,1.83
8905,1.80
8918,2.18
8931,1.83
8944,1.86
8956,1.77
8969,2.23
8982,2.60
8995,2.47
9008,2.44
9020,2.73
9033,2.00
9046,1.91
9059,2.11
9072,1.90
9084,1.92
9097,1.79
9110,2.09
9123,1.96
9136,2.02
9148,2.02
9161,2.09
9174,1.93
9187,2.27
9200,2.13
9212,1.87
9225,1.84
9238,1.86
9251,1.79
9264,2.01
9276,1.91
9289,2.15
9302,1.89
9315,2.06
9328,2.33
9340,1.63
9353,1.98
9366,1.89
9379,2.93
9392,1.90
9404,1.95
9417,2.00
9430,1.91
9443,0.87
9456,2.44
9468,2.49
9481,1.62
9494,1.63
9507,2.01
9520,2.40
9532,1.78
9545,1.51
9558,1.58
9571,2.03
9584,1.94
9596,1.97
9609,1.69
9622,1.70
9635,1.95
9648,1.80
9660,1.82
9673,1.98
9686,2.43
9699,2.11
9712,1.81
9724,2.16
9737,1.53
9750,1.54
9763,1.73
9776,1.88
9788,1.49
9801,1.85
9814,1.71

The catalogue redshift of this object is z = 0.369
